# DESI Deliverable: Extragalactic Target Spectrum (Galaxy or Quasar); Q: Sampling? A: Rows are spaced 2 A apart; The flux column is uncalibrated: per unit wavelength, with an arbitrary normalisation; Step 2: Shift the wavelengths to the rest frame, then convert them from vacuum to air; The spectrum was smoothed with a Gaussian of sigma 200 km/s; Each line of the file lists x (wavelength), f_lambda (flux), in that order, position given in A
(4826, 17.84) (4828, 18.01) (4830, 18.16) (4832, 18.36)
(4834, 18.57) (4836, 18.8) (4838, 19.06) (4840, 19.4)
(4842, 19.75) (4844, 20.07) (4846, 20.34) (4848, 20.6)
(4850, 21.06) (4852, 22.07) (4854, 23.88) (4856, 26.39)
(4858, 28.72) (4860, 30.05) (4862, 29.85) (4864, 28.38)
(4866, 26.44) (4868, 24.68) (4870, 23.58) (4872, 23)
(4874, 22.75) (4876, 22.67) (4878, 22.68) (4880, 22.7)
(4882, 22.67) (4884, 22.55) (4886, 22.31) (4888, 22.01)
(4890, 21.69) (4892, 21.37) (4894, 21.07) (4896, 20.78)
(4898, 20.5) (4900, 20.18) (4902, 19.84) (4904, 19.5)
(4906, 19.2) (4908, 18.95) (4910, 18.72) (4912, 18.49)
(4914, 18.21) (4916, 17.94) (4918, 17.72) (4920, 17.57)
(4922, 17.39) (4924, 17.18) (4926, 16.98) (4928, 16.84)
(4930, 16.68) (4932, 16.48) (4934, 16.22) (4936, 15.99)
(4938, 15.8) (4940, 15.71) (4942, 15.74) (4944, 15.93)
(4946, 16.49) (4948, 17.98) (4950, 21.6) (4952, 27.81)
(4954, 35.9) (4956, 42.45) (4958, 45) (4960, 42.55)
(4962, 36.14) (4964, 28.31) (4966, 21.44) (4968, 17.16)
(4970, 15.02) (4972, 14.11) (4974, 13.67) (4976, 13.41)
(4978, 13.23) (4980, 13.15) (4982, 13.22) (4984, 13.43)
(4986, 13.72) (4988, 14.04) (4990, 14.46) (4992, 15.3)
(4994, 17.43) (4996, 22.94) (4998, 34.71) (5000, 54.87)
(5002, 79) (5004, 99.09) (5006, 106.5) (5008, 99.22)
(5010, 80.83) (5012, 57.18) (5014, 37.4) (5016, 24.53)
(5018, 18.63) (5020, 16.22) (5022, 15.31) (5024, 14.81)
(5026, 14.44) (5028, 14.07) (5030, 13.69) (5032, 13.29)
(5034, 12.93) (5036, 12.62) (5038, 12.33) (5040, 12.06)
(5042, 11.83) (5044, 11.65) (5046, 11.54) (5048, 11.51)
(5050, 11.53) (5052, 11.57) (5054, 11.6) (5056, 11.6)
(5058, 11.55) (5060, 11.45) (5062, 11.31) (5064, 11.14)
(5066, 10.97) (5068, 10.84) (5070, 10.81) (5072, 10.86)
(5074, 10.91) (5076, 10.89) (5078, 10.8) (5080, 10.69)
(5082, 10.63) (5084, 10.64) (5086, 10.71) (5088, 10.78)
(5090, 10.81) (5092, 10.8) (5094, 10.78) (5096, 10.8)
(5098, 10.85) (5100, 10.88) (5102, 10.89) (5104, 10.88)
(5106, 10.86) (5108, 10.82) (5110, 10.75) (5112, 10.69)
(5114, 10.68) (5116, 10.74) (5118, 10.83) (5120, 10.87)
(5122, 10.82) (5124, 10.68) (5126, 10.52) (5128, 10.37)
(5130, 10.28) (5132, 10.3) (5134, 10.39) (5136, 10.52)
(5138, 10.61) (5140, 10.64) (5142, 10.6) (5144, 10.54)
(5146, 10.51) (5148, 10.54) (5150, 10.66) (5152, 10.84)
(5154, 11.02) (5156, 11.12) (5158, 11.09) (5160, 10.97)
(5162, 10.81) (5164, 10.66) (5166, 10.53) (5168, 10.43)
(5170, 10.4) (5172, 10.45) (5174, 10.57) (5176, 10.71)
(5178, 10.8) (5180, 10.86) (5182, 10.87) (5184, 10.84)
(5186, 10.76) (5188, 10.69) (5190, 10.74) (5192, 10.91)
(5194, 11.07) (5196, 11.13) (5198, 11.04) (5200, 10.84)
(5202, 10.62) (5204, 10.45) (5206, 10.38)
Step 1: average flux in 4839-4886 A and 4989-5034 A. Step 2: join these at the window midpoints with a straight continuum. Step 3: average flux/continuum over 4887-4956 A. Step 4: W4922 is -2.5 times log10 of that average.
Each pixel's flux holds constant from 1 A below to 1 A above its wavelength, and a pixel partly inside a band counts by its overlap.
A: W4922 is 0.45 mag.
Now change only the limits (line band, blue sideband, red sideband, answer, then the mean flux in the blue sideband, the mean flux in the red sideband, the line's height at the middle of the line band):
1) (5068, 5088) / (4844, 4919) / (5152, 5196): 0.33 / 22.2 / 10.8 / 14.5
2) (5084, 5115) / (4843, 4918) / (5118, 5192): 0.20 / 22.3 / 10.7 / 13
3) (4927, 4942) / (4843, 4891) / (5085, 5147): 0.24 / 23.8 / 10.7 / 20.2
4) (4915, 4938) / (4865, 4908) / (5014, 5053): 0.18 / 21.9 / 14.5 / 19.9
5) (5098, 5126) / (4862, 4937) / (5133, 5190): 0.16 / 20.4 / 10.7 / 12.5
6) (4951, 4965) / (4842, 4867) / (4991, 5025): 0.07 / 24.6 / 46.7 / 39.5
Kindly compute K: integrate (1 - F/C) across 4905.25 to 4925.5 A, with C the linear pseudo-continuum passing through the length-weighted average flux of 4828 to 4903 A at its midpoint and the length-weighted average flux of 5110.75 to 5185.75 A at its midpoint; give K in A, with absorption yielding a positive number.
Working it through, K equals 2.2 A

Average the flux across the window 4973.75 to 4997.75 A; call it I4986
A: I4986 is 15.5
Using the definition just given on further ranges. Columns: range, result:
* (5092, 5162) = 10.7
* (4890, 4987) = 20.1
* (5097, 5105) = 10.9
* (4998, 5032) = 45.3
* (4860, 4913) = 22.3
